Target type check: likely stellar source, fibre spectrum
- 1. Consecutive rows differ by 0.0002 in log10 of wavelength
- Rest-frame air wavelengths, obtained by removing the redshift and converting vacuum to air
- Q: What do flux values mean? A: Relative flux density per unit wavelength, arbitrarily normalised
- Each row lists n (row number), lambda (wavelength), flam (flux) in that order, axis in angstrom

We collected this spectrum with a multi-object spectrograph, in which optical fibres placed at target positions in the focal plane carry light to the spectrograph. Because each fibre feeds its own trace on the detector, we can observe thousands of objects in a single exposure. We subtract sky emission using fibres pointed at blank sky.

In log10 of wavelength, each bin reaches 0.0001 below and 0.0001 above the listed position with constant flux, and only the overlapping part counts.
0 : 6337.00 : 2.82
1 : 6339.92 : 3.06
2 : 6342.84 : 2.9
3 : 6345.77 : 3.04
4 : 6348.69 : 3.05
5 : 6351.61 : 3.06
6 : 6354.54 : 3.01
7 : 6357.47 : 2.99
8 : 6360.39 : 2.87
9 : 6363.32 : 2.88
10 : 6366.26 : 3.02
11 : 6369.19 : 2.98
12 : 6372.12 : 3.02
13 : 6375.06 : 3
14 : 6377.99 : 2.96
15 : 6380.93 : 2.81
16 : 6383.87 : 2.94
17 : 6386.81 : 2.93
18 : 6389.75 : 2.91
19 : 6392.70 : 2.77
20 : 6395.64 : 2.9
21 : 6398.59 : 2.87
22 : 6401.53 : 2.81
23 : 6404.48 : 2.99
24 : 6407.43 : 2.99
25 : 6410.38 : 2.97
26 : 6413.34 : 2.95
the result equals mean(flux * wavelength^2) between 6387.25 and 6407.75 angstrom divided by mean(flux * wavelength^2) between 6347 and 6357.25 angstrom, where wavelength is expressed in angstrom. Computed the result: 0.97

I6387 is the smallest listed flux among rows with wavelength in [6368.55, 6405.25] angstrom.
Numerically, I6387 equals 2.77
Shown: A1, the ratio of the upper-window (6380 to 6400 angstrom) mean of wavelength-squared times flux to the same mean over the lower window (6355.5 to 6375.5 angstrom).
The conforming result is 0.98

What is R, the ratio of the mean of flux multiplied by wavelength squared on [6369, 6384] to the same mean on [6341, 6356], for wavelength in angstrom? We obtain 0.99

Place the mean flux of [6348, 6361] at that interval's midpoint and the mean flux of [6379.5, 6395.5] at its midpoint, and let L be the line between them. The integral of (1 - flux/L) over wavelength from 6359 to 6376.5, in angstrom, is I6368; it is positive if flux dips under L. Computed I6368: -0.1 angstrom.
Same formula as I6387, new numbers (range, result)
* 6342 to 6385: 2.81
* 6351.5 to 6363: 2.87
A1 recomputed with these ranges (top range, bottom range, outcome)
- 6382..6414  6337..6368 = 0.99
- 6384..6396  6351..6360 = 0.97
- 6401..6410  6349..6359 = 0.99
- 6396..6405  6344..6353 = 0.96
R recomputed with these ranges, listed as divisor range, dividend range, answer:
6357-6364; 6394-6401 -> 1.00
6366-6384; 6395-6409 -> 0.99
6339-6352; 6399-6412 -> 0.99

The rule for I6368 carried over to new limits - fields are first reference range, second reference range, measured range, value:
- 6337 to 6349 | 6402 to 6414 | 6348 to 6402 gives 0.7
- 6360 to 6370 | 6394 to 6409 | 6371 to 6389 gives -0.1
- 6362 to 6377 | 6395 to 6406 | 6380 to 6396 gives 0.3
